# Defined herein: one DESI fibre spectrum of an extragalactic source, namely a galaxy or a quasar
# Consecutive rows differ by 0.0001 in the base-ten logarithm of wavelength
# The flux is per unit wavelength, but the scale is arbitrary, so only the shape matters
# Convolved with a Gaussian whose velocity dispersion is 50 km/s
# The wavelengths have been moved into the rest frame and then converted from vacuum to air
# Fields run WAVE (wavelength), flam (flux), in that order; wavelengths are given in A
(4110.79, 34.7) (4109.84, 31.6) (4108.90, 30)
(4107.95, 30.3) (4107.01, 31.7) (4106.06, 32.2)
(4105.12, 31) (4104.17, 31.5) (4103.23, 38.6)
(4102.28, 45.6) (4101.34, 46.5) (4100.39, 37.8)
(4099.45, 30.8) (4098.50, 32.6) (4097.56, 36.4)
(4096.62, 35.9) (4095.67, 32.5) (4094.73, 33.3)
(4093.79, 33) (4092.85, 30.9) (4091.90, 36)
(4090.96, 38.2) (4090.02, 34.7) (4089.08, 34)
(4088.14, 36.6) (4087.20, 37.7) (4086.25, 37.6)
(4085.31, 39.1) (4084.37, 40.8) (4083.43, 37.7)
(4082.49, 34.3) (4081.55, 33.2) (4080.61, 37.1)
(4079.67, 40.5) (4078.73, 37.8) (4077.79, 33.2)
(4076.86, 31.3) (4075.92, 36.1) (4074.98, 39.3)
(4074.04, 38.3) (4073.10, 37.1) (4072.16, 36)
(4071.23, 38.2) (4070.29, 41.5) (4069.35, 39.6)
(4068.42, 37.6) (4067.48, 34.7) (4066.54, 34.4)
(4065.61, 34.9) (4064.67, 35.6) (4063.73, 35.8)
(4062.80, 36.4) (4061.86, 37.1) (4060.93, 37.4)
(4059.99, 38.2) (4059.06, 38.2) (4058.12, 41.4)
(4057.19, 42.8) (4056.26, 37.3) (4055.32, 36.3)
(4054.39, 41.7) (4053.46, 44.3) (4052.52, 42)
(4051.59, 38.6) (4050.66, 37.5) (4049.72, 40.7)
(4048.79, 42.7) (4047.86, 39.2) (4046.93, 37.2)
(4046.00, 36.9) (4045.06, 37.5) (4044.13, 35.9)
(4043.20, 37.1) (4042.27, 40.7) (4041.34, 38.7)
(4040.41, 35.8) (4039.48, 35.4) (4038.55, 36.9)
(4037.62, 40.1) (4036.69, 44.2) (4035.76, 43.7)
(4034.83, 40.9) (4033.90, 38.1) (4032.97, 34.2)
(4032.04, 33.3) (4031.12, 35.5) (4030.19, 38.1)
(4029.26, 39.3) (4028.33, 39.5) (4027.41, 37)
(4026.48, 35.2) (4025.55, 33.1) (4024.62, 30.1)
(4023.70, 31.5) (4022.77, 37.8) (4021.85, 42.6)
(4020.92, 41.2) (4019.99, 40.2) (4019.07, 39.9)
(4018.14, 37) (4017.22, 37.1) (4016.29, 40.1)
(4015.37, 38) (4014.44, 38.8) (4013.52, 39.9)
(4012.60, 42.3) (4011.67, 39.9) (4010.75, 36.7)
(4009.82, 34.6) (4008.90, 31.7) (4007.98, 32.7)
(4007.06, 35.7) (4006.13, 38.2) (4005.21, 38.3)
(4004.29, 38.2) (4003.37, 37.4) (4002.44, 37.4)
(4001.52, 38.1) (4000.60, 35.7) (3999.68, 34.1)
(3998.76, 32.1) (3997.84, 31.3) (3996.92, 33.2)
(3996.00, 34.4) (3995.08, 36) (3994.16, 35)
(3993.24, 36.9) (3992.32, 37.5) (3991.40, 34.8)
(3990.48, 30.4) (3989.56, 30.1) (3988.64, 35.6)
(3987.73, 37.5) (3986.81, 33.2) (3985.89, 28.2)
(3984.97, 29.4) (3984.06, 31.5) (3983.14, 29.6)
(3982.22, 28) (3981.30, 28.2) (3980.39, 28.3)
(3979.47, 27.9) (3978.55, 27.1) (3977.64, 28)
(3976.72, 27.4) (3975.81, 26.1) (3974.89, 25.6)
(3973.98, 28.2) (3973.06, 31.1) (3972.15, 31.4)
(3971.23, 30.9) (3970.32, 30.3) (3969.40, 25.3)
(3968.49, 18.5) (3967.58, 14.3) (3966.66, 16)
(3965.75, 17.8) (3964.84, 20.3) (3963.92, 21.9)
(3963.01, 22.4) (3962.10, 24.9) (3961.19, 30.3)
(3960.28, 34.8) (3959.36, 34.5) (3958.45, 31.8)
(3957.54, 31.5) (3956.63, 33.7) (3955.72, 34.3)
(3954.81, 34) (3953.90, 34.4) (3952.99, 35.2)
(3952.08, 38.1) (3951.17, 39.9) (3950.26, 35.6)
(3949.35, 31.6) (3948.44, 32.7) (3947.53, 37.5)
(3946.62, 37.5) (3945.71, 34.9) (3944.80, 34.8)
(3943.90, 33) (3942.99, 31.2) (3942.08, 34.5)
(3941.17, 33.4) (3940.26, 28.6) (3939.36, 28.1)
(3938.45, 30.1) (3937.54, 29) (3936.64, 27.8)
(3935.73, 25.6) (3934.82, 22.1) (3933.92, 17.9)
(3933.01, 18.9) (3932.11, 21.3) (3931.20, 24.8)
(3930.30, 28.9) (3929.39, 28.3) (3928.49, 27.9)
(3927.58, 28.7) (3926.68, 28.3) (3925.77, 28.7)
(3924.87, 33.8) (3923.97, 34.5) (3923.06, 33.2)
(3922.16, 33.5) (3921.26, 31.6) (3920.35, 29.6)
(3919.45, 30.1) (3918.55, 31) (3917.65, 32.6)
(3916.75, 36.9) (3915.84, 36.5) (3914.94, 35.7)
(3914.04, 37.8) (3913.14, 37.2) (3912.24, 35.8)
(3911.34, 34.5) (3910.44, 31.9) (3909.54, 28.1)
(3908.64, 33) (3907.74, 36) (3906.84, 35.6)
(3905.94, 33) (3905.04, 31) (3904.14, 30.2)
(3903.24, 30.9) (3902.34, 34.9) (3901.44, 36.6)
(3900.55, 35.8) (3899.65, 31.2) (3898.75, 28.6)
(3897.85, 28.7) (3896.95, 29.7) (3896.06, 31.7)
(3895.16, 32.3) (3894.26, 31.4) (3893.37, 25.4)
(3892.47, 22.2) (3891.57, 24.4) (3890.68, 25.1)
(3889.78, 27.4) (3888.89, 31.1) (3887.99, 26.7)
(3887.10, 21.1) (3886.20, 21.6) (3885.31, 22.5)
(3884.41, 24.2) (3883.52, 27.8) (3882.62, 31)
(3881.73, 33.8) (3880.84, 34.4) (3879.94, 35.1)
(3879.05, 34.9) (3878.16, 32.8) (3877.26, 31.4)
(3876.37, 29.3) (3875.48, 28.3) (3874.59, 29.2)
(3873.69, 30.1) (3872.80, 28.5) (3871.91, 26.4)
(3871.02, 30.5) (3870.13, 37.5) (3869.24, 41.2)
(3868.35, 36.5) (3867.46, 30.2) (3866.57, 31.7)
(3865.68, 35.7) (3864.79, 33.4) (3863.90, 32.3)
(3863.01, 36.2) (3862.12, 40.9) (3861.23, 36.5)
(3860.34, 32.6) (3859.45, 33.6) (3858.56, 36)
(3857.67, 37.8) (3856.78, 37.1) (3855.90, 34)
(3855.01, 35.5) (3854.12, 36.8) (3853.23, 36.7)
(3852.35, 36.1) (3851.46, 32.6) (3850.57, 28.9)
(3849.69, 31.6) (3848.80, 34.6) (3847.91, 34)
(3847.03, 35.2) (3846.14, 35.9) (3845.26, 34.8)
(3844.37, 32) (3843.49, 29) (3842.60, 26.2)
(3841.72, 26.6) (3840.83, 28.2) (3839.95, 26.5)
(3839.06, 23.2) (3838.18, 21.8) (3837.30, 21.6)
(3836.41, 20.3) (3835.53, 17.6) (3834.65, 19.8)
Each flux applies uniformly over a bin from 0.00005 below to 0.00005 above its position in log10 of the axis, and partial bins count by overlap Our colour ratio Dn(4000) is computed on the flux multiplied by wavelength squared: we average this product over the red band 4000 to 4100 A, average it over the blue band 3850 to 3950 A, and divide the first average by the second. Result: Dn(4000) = 1.28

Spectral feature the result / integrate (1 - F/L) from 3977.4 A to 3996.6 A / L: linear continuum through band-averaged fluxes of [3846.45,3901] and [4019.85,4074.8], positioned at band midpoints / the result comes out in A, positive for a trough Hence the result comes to 2.13 A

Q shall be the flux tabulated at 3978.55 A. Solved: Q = 27.1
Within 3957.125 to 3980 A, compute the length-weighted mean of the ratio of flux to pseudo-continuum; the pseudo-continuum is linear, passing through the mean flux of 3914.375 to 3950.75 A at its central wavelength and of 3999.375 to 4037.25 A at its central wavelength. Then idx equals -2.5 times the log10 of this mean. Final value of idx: 0.26 mag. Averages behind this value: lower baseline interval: 30.5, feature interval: 26.3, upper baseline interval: 37.5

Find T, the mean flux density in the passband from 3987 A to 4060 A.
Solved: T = 37.4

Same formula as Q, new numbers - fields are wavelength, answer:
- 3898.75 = 28.6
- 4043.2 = 37.1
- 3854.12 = 36.8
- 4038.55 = 36.9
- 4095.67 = 32.5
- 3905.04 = 31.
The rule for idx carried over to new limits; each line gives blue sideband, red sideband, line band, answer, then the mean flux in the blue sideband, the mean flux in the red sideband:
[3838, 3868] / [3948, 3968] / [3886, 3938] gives 0.036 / 32.9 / 29.6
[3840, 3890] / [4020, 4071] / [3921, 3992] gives 0.187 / 32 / 38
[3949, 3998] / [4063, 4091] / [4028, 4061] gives -0.124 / 30.1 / 36.7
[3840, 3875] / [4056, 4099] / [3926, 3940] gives 0.308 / 33.3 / 36.6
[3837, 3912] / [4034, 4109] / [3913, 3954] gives 0.061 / 31.4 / 37.2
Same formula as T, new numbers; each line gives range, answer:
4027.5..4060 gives 38.9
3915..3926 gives 32.9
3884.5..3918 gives 30.9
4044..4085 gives 37.8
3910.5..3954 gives 31.5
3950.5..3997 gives 29.9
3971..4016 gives 33.4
